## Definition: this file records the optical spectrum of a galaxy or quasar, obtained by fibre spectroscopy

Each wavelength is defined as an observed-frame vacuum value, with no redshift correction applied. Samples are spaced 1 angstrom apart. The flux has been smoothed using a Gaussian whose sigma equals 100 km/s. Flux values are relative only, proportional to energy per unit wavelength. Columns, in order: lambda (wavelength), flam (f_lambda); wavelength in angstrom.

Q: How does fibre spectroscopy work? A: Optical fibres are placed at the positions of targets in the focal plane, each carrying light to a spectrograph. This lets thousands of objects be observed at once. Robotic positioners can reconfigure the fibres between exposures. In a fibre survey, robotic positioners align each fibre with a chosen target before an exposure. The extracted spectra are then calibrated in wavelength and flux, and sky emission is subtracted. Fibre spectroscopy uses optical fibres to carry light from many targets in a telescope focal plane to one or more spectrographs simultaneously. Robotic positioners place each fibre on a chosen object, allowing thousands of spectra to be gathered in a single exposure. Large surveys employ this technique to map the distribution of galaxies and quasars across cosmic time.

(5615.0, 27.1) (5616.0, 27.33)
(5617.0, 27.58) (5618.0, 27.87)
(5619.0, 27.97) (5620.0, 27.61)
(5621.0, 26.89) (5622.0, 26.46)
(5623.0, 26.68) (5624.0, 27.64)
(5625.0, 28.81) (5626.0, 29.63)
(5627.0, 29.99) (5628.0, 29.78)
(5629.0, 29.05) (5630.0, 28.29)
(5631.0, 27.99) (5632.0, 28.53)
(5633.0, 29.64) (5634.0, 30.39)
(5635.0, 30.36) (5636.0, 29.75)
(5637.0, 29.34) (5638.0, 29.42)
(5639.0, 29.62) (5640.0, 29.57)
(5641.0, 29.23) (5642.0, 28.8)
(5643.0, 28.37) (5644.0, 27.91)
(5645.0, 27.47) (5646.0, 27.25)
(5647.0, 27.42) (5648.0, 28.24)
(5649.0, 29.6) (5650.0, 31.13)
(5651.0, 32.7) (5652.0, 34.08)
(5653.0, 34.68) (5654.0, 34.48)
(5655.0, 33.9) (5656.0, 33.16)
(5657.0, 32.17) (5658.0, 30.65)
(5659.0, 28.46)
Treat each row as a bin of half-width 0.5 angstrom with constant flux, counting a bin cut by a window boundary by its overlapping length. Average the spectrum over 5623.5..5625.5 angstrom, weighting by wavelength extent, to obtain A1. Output 28.2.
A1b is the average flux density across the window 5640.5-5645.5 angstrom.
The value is 28.4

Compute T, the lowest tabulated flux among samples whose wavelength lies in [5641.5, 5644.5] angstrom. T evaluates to 27.91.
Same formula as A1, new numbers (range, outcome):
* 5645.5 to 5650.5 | 28.7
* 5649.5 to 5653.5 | 33.1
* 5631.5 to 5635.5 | 29.7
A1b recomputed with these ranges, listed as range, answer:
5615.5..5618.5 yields 27.6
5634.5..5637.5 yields 29.8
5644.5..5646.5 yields 27.4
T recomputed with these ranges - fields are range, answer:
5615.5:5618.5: 27.33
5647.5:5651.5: 28.24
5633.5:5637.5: 29.34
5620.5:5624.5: 26.46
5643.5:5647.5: 27.25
